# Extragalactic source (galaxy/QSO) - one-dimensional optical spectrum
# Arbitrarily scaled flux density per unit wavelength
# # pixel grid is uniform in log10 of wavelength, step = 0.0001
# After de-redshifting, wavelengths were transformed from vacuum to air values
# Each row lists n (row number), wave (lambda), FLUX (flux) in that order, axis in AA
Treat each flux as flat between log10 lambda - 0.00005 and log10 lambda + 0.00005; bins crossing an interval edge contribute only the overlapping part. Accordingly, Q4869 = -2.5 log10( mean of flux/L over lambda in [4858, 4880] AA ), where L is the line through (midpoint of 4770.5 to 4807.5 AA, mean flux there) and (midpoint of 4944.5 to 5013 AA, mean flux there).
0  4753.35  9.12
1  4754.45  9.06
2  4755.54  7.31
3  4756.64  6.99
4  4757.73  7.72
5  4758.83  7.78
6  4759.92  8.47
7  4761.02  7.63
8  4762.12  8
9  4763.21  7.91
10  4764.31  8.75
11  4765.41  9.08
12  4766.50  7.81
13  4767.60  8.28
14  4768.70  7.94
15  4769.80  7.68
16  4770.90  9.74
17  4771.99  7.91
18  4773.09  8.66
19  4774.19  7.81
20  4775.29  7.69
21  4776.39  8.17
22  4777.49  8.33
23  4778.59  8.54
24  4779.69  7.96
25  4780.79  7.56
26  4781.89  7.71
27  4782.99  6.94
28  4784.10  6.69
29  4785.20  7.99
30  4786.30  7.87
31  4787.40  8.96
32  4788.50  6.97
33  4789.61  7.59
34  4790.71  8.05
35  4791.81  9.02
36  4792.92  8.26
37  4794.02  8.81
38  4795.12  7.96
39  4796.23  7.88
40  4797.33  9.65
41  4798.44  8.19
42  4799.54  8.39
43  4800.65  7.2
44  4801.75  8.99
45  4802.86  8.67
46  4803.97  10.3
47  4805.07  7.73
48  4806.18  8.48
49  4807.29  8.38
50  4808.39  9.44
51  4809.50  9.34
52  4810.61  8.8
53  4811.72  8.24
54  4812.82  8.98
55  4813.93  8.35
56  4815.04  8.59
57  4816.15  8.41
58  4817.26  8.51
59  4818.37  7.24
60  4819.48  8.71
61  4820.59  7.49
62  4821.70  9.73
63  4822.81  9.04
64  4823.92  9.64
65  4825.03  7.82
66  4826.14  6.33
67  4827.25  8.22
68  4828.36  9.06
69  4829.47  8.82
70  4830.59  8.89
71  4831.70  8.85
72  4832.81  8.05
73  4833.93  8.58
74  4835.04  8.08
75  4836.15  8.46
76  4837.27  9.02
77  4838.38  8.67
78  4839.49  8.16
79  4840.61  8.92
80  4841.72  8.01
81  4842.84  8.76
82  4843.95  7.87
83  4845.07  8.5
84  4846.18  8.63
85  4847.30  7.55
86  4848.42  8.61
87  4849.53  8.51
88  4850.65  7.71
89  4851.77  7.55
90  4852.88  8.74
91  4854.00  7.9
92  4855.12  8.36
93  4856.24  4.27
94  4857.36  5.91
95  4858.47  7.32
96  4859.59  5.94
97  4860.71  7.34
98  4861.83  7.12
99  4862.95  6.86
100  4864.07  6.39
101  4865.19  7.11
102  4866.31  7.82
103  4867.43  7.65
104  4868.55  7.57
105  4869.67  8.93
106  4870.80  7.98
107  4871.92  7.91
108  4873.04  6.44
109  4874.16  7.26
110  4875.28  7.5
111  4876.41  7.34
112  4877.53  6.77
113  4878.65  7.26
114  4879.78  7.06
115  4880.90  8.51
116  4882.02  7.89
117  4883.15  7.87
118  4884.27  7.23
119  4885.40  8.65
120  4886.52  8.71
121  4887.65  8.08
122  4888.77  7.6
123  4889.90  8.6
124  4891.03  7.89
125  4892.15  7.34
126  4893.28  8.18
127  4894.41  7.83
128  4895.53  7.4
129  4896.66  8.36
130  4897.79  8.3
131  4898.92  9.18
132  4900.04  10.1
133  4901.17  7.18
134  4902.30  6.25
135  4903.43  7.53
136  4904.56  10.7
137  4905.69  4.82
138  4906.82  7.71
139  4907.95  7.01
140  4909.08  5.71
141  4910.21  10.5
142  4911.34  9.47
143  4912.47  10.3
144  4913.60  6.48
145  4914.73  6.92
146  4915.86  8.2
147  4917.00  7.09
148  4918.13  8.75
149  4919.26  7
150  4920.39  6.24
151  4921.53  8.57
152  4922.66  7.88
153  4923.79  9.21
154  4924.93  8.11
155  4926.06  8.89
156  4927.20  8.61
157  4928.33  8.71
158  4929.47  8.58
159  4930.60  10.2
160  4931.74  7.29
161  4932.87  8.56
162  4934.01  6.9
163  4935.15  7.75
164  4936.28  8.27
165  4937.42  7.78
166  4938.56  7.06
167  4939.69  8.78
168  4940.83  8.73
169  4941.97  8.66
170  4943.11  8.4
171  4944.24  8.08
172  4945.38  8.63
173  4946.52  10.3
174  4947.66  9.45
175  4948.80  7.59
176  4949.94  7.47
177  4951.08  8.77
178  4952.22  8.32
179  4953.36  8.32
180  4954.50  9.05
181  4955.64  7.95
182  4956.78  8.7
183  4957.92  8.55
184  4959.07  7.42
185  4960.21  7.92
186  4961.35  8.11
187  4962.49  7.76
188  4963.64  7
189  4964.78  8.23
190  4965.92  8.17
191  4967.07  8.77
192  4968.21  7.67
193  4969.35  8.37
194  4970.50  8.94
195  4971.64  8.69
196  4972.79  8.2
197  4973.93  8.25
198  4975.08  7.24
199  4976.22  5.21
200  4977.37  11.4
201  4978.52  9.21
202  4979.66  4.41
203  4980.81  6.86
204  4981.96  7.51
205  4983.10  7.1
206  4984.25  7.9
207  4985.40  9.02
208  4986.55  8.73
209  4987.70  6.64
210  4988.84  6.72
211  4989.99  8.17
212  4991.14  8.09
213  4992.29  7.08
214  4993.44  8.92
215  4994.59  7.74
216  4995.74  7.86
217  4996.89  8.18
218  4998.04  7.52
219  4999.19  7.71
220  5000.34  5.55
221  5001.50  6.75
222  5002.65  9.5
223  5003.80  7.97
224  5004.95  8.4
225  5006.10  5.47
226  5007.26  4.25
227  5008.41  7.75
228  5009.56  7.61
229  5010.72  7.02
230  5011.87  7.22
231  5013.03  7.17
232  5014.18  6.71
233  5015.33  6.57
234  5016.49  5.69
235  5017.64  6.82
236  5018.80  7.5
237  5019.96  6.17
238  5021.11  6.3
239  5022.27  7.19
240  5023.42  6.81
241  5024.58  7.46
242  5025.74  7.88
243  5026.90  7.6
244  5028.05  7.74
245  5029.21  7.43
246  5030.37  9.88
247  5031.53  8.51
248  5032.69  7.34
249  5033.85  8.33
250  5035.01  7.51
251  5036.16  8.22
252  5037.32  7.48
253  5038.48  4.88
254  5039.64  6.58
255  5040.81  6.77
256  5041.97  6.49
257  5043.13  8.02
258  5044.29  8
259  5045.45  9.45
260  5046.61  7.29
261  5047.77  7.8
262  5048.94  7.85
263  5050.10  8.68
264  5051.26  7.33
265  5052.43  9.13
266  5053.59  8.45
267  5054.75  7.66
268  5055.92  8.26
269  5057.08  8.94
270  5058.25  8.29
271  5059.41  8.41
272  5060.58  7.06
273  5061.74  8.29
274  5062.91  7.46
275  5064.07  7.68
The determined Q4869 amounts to 0.11 mag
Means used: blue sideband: 8.2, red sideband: 7.85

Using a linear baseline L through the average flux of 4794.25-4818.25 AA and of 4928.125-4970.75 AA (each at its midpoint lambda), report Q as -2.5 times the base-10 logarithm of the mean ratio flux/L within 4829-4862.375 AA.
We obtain 0.07 mag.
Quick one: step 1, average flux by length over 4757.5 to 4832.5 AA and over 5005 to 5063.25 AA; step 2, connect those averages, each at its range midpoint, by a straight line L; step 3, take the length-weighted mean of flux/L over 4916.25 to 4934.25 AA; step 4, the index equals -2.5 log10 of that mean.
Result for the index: -0.05 mag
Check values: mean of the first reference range 8.31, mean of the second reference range 7.46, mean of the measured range 8.18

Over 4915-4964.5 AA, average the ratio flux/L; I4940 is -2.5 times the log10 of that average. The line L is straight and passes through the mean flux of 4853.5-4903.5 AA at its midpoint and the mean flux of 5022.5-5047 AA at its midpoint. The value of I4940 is -0.09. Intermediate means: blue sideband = 7.57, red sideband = 7.6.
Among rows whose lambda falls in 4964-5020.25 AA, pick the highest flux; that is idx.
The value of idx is 11.4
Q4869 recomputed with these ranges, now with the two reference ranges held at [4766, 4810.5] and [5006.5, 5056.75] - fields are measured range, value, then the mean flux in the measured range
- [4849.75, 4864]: 0.132 mag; 7.09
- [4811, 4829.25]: -0.036 mag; 8.41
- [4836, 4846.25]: -0.057 mag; 8.5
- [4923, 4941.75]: -0.079 mag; 8.34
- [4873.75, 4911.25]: 0.005 mag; 7.85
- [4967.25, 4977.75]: -0.078 mag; 8.18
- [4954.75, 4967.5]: -0.057 mag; 8.07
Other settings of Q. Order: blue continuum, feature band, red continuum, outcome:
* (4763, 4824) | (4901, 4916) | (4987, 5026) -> -0.01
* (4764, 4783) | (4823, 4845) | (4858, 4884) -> -0.10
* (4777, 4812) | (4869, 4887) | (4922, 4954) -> 0.09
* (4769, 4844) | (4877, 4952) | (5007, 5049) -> -0.04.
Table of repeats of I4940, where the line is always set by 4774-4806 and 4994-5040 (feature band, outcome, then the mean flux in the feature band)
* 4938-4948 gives -0.150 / 8.67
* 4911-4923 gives -0.031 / 7.87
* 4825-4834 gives -0.042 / 8.3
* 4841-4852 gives -0.037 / 8.2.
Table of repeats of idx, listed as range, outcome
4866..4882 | 8.93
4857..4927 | 10.7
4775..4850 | 10.3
